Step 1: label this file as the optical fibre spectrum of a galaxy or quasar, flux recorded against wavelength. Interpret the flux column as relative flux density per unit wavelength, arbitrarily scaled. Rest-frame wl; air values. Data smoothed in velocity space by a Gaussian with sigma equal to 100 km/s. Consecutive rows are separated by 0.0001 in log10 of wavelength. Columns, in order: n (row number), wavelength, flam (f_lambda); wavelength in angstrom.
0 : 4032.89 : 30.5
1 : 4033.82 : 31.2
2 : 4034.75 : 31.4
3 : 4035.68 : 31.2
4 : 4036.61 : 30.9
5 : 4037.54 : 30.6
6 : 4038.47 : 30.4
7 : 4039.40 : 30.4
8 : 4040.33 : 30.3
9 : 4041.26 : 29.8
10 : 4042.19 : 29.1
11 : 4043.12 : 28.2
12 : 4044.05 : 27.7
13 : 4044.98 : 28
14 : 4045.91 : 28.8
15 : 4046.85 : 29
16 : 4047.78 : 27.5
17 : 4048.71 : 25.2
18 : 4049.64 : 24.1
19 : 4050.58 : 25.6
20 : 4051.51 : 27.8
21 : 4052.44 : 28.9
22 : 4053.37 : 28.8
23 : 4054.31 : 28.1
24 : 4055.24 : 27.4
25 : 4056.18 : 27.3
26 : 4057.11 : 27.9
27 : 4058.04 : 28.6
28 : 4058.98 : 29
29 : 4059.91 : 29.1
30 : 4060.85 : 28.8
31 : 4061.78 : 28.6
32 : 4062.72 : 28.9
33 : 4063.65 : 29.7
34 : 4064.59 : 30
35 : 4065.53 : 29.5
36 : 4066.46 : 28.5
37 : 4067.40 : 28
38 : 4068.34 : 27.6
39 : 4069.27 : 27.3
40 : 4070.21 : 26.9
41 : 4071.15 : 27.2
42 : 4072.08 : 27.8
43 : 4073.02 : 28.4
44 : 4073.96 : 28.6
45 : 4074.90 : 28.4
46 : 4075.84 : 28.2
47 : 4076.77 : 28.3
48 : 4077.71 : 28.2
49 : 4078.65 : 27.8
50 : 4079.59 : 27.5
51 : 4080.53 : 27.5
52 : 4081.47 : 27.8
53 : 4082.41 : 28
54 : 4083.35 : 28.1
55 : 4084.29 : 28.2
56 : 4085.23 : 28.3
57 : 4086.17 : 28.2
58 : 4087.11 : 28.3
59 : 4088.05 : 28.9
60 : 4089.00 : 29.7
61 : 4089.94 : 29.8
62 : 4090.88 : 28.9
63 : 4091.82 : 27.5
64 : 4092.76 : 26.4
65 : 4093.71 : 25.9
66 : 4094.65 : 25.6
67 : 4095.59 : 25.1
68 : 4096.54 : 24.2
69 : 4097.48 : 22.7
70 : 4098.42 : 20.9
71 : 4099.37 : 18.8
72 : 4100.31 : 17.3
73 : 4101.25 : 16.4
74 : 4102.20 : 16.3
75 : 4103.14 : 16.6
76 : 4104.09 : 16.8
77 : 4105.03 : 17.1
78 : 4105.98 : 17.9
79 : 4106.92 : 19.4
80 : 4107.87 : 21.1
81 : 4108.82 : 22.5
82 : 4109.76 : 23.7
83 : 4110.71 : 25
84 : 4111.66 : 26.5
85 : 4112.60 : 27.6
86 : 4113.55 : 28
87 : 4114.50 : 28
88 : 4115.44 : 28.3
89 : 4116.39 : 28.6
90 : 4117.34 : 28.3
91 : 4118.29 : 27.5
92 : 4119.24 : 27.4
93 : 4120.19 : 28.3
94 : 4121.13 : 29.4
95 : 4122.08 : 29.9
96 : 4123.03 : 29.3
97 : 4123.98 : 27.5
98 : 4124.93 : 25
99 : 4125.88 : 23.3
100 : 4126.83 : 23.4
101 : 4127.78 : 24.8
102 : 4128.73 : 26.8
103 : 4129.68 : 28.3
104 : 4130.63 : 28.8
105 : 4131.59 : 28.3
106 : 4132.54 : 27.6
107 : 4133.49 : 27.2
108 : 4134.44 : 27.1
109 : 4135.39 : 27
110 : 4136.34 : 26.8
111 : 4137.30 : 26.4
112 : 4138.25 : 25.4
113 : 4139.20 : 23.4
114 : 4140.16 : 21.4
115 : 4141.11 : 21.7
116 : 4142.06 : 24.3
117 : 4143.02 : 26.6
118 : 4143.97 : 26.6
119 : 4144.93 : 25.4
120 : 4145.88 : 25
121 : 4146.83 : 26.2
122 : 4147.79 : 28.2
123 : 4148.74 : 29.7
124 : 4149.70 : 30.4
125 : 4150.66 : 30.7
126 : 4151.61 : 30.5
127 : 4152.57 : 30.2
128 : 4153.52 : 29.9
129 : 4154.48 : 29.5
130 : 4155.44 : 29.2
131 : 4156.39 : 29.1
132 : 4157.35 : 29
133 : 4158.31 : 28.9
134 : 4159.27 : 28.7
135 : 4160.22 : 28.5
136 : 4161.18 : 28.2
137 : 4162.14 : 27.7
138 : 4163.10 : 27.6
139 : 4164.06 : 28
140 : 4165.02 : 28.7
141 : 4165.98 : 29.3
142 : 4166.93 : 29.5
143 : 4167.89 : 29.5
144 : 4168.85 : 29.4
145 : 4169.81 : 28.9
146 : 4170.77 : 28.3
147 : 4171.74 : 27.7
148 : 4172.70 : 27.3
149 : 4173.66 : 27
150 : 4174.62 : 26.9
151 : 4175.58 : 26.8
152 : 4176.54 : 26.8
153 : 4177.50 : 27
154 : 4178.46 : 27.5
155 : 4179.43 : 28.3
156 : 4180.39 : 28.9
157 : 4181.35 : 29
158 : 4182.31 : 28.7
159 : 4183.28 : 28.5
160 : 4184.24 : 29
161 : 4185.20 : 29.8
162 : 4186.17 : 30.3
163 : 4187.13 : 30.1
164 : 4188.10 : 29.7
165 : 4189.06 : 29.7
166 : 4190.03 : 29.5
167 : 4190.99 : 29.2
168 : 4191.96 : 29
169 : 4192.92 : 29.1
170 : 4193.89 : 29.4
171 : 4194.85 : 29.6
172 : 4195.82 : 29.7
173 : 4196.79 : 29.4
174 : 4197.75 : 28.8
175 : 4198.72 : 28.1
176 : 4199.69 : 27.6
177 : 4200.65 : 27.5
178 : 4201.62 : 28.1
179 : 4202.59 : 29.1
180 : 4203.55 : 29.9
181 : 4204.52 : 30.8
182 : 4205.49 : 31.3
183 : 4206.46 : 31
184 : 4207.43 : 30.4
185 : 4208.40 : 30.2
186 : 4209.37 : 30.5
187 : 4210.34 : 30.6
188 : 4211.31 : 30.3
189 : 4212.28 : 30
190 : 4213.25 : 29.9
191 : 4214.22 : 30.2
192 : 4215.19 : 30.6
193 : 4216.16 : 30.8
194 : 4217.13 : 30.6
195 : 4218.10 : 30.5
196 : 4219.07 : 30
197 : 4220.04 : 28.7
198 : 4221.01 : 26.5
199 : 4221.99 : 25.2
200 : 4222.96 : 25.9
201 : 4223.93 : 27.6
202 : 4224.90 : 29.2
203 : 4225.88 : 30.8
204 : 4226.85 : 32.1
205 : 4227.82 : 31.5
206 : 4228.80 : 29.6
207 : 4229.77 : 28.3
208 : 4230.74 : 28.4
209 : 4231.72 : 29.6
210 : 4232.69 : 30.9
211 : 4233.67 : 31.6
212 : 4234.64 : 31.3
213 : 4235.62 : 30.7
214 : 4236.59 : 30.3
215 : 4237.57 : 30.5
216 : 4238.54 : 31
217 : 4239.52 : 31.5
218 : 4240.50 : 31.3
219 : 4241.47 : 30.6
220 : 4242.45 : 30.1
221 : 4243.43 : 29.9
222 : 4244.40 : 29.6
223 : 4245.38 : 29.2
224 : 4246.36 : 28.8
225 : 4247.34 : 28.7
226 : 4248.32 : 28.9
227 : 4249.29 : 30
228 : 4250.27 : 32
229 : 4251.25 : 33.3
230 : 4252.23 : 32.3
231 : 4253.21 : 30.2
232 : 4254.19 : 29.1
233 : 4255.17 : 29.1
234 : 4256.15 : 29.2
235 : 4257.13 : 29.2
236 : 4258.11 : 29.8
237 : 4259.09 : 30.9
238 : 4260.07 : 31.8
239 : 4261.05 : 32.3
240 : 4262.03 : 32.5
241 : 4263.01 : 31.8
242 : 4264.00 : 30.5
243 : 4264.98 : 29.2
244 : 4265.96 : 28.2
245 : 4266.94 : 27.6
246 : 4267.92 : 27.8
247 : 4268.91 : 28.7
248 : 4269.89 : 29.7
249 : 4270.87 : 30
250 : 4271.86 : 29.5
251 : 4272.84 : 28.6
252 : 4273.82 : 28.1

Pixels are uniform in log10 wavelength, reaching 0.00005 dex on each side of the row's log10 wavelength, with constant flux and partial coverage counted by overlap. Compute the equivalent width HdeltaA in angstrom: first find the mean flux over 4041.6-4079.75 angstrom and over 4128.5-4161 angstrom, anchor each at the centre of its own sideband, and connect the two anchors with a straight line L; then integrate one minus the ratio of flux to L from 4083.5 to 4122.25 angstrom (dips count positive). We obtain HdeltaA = 4.20 angstrom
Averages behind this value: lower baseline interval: 28.1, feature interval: 24.8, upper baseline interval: 27.4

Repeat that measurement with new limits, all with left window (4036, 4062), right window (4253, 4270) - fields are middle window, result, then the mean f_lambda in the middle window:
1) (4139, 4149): 1.3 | 25.3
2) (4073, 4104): 3.3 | 25.6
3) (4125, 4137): 1.0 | 26.6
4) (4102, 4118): 3.1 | 23.2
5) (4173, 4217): 0.3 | 29.2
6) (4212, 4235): 0.0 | 29.6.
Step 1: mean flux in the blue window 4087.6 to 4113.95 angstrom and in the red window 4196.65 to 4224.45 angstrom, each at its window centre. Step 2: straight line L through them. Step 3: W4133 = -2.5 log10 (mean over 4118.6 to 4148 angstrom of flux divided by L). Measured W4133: -0.061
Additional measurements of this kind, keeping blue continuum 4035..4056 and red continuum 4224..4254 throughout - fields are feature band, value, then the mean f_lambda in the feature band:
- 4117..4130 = 0.09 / 27.1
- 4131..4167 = 0.07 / 27.6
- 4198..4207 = 0.03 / 29.3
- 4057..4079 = 0.01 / 28.4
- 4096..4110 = 0.44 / 19.4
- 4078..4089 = 0.03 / 28.1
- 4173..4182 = 0.08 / 27.6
